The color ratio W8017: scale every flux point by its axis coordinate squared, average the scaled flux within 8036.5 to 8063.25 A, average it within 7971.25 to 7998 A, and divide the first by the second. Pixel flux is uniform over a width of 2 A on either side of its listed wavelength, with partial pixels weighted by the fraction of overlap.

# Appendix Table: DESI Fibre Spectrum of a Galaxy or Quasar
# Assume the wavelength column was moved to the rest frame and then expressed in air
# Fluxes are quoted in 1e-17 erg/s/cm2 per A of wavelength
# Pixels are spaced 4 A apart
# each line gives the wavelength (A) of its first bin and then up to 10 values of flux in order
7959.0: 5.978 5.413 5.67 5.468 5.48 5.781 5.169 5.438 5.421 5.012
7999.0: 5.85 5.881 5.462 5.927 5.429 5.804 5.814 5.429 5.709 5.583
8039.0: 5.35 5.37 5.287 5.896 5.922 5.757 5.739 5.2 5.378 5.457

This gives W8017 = 1.1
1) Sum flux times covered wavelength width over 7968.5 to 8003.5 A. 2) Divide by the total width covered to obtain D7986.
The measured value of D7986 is 5.49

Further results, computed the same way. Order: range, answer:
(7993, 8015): 5.61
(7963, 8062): 5.58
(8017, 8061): 5.63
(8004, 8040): 5.63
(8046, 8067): 5.69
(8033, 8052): 5.48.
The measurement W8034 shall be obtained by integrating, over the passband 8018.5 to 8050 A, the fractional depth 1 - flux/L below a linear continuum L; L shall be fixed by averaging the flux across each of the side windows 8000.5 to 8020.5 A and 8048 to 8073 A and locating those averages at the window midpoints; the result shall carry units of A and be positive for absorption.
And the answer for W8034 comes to 0.7 A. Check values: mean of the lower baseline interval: 5.7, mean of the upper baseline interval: 5.63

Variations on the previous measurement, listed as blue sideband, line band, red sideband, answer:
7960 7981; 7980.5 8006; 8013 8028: 0.6 A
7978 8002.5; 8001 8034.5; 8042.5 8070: -1.0 A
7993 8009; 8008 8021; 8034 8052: -0.4 A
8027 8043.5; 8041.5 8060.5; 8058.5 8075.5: -0.5 A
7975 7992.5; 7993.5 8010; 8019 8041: -0.2 A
